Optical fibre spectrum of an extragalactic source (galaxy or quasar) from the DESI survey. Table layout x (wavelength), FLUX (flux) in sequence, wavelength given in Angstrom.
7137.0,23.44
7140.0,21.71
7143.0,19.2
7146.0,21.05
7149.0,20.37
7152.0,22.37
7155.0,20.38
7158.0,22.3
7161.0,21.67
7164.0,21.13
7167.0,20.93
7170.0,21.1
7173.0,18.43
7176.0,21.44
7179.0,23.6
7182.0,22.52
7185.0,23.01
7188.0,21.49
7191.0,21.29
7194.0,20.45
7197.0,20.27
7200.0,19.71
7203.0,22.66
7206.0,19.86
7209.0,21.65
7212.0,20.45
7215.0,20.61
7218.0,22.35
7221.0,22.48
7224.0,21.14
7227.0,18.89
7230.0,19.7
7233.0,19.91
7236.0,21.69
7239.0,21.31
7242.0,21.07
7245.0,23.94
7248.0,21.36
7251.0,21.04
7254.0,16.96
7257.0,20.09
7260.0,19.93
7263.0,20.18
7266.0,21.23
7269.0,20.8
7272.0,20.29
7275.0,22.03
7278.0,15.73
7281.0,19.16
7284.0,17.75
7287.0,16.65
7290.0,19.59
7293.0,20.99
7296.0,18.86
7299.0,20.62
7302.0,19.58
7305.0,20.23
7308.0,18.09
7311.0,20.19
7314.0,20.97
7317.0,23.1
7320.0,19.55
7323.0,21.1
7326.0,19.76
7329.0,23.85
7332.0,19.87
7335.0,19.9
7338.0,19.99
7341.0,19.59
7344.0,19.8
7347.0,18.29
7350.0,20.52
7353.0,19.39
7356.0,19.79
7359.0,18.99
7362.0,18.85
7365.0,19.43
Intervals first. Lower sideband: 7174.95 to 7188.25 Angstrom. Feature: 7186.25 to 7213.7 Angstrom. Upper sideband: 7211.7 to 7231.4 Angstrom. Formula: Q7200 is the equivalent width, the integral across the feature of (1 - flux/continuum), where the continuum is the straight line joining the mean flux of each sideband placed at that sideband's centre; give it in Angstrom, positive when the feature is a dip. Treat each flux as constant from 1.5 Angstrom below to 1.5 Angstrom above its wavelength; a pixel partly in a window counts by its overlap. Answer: 1.1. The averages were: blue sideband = 22.5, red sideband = 20.8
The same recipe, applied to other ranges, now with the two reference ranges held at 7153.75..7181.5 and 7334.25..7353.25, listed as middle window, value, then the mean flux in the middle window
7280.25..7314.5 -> 1.2 Angstrom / 19.3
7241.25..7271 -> -0.3 Angstrom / 20.6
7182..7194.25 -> -0.4 Angstrom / 21.8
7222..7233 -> 0.4 Angstrom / 20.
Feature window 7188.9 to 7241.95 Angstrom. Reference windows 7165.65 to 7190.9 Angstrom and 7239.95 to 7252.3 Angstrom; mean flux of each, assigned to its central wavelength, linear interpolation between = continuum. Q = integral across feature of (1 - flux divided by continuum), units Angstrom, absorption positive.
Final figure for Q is 2.1 Angstrom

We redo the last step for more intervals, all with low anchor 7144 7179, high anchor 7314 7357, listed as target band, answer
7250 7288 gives 2.3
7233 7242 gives -0.2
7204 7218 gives 0.0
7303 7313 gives 0.4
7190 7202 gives 0.3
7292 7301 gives 0.2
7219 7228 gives -0.1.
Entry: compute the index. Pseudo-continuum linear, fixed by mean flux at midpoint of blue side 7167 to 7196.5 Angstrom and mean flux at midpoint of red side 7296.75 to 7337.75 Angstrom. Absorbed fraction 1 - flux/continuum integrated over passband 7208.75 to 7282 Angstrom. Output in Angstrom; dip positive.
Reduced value 1.5 Angstrom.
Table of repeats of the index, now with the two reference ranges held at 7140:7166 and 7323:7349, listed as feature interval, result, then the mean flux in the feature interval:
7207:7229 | -0.3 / 21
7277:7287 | 1.4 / 17.5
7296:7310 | 0.5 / 19.6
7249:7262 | 0.6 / 19.6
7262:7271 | -0.1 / 20.7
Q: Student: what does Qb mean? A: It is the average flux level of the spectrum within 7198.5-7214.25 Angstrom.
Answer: 20.9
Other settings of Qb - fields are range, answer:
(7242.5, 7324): 20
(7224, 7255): 20.7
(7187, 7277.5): 20.8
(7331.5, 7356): 19.7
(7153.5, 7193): 21.5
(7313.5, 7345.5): 20.7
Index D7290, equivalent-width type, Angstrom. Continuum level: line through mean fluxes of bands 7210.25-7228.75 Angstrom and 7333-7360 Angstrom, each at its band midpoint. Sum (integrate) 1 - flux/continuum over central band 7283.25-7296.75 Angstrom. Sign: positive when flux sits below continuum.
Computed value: 0.9 Angstrom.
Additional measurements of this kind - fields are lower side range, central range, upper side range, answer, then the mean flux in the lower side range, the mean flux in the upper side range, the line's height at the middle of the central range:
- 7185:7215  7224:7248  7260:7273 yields -0.3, 21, 20.6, 20.7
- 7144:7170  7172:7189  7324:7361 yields -0.6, 21.2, 20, 21.1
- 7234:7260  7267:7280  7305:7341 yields 0.6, 20.9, 20.5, 20.7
